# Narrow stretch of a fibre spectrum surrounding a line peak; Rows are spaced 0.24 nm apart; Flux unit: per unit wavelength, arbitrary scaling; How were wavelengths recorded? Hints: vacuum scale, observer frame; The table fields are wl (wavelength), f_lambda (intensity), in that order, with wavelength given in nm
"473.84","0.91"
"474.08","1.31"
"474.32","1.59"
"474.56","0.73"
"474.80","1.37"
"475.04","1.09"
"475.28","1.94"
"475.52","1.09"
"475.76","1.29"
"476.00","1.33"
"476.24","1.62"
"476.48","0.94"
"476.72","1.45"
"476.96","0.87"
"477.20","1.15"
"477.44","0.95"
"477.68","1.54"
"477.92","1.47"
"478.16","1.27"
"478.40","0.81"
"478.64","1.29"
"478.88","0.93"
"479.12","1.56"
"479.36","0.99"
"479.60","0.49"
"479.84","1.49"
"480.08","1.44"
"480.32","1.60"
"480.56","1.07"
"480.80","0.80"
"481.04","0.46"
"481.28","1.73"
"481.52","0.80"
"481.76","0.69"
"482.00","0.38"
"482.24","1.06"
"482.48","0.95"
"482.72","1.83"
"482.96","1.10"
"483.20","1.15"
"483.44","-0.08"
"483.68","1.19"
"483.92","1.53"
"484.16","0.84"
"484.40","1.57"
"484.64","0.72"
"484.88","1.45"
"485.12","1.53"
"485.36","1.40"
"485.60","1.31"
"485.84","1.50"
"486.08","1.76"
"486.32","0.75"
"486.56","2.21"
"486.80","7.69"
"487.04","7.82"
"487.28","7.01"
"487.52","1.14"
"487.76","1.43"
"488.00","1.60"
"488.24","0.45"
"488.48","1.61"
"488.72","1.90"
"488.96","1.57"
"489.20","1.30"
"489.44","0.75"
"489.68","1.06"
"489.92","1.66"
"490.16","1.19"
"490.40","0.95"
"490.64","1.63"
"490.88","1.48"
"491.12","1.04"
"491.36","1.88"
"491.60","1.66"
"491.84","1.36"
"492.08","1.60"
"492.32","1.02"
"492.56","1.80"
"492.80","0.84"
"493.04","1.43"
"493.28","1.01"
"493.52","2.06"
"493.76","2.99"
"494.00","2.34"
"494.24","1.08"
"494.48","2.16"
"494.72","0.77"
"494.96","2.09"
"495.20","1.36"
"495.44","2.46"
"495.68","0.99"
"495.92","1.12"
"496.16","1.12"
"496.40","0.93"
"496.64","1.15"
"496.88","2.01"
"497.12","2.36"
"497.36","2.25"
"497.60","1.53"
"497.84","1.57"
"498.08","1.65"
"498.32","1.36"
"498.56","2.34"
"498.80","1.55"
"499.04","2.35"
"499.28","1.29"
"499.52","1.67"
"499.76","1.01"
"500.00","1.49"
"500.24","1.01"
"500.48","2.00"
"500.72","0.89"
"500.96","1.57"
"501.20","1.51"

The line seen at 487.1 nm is [O II] 3727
